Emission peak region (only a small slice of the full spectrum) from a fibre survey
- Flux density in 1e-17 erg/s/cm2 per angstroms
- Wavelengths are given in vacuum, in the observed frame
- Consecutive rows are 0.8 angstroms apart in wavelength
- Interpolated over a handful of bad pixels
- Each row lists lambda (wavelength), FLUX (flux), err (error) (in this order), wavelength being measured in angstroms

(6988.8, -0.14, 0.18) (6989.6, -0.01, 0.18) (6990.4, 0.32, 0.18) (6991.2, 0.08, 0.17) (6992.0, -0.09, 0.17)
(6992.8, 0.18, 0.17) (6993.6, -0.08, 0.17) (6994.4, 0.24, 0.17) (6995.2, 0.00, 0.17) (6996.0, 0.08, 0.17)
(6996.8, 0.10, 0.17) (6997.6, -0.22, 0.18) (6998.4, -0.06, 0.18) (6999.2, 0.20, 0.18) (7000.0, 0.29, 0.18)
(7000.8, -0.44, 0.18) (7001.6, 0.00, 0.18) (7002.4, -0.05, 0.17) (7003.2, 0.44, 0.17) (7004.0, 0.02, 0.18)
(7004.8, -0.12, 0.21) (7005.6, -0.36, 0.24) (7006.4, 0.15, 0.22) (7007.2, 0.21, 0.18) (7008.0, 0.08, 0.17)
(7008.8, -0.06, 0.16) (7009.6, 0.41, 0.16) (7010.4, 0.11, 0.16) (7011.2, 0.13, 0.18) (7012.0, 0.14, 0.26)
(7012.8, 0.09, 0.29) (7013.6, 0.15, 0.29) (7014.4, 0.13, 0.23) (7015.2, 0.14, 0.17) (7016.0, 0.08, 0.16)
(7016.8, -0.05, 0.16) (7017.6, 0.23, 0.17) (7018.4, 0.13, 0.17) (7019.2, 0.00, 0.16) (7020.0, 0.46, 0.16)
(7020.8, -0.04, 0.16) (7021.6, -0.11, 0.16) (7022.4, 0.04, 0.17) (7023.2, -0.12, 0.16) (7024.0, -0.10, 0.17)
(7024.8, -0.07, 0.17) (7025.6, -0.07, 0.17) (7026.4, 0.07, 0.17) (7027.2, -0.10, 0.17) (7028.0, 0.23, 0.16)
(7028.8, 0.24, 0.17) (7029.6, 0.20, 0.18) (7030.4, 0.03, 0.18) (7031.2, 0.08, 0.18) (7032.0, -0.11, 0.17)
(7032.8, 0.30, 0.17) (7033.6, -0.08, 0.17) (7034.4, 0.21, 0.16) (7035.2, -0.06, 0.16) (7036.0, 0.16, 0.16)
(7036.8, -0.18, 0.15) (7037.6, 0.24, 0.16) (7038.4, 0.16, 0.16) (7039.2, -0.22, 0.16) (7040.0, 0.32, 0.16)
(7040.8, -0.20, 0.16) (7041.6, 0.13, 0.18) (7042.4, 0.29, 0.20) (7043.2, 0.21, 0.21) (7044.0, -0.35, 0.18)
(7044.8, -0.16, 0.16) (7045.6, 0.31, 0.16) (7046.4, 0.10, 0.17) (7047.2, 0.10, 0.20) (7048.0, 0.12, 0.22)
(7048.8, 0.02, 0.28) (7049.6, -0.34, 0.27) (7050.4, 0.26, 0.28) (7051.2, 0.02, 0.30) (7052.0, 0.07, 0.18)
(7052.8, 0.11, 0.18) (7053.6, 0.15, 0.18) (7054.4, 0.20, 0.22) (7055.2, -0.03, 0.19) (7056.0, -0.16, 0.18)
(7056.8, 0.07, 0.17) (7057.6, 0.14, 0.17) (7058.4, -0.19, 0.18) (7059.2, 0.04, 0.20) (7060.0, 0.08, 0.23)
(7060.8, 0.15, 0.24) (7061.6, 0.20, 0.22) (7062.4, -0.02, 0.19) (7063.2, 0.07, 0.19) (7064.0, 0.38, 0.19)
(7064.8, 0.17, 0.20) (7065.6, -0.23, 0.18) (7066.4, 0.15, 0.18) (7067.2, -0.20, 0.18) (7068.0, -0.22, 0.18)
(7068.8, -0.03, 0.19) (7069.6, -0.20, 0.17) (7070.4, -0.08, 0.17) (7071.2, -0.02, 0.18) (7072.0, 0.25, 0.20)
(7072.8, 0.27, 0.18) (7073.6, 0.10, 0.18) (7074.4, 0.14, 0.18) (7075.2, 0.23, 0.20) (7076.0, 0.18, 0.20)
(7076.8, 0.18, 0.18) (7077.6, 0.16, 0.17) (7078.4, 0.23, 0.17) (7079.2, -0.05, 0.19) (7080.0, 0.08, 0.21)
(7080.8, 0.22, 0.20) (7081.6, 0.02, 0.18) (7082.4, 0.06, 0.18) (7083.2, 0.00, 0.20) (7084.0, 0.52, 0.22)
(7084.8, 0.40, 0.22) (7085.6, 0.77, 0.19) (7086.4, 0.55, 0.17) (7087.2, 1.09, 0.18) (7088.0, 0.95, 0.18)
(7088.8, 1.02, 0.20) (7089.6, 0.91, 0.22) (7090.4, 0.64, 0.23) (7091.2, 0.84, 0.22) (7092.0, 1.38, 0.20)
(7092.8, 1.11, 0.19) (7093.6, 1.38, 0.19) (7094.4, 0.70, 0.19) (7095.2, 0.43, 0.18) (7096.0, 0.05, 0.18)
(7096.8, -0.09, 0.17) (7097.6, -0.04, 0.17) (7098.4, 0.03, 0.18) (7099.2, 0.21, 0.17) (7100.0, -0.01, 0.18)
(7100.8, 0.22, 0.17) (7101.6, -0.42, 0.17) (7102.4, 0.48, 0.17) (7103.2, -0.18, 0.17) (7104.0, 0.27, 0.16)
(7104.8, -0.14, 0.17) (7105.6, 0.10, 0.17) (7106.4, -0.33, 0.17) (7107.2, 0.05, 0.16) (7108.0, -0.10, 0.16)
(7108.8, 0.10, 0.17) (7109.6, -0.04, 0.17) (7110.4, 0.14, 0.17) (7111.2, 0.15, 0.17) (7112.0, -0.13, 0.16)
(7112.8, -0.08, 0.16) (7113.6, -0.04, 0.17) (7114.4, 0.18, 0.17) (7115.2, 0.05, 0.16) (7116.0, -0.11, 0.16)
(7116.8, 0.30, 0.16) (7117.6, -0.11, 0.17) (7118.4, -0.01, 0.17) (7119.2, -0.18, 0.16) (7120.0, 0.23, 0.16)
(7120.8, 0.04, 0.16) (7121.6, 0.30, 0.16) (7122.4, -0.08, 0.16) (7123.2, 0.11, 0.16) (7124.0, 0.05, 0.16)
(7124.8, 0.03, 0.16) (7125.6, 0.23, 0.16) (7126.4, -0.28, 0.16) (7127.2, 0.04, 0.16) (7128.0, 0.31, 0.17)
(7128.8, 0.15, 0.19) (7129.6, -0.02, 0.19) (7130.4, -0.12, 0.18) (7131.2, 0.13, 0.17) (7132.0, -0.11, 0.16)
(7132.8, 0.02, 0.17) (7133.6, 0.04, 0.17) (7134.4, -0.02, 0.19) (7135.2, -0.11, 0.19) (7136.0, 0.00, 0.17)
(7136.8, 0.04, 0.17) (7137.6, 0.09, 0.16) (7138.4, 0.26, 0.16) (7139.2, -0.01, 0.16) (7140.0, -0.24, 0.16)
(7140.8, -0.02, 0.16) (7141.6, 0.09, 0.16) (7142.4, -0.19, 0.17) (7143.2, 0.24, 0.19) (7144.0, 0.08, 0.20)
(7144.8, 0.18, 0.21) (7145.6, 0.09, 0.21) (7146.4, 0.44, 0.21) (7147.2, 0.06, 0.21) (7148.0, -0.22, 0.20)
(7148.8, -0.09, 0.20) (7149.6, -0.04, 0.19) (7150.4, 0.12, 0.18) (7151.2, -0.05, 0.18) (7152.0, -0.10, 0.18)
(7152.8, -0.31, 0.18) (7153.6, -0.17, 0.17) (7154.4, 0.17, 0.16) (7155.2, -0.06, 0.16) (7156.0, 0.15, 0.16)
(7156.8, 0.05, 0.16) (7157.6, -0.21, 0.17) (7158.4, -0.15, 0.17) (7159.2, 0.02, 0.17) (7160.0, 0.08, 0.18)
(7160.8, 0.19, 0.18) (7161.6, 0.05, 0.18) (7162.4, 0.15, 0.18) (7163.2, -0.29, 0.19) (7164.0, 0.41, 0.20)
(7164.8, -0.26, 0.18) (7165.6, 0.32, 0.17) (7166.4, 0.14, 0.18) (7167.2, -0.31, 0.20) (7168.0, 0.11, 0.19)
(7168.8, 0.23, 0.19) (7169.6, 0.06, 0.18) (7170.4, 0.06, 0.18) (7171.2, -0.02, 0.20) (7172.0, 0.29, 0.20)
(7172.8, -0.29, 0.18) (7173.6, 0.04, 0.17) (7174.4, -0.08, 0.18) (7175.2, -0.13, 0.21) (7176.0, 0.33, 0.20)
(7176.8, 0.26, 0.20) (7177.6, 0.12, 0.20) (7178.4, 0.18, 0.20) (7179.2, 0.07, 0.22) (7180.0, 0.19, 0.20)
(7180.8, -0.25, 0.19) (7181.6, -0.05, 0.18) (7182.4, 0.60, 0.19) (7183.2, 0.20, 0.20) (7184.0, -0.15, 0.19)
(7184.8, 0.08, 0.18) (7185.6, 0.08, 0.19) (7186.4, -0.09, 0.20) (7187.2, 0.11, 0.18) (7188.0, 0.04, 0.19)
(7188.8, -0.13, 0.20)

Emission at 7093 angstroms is [O II]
